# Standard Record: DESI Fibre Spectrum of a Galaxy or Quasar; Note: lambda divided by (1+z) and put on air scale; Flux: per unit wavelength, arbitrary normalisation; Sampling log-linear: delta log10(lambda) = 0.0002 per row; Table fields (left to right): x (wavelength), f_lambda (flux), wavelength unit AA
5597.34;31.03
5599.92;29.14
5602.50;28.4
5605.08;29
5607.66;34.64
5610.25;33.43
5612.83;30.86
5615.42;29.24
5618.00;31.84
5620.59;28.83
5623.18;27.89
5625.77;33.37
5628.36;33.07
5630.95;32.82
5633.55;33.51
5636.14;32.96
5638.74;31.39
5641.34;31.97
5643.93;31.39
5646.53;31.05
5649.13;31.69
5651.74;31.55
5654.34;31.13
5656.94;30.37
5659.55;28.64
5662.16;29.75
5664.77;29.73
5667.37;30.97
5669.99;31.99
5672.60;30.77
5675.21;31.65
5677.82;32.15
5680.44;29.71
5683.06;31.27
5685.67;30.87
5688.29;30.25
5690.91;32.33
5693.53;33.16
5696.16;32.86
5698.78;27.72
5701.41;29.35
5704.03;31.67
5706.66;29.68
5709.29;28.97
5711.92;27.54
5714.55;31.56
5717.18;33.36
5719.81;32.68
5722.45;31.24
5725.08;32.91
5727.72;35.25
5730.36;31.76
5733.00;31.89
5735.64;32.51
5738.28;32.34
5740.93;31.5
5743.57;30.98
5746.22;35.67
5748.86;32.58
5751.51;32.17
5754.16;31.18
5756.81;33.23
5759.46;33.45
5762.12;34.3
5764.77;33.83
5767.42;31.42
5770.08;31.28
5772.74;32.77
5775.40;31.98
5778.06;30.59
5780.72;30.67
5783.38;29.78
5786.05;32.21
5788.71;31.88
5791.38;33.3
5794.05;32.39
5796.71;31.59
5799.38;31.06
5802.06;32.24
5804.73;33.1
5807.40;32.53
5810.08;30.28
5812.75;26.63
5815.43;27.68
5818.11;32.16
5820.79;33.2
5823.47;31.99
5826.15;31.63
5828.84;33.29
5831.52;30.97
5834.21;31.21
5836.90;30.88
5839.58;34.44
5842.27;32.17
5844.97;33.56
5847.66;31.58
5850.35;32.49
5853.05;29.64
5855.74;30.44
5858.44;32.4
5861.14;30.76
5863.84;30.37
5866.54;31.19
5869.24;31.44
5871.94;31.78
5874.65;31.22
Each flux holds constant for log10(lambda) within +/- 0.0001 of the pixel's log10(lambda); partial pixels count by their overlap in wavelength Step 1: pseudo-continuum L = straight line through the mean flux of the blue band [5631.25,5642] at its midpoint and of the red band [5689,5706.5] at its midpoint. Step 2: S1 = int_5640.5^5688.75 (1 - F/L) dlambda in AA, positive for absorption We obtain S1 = 1.4 AA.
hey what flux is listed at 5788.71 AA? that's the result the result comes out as 31.88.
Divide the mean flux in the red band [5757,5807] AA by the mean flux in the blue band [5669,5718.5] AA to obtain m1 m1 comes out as 1.04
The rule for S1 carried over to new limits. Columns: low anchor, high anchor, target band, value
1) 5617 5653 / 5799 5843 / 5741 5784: -1.0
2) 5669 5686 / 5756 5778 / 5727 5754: -0.3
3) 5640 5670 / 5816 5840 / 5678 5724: 0.3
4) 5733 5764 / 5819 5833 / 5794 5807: 0.1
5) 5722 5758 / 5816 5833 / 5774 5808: 0.5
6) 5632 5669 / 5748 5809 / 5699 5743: 0.4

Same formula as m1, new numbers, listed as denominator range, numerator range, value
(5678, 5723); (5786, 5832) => 1.02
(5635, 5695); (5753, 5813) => 1.02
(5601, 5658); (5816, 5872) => 1.01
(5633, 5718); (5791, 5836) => 1.02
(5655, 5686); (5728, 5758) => 1.06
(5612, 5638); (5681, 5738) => 1.00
